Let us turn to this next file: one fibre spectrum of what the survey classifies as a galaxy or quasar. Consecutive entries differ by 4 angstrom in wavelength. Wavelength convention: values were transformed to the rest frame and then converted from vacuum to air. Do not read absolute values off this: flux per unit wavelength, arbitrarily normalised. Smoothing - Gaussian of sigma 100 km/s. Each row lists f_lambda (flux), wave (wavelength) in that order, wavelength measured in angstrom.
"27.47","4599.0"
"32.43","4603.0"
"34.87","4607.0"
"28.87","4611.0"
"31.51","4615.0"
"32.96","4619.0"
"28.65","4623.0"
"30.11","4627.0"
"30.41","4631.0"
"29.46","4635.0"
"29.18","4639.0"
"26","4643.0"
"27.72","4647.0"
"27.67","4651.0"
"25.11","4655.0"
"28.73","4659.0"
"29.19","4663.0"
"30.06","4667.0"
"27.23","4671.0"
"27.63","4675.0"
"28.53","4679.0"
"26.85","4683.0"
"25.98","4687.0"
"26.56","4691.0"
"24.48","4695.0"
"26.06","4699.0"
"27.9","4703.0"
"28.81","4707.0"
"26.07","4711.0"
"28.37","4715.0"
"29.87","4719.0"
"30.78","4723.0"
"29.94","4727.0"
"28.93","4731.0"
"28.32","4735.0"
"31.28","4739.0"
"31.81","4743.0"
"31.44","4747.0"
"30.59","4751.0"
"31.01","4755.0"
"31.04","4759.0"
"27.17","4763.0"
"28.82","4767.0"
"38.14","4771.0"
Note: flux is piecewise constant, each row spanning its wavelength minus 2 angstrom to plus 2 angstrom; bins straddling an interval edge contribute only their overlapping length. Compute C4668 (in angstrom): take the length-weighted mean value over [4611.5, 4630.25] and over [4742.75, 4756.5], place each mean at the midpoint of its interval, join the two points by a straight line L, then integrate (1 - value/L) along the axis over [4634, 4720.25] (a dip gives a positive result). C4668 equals 9.2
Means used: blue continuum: 30.6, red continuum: 31.1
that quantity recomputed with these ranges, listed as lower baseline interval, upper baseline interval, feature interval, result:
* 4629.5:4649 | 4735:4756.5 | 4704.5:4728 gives 1.1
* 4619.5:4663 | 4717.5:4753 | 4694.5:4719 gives 2.0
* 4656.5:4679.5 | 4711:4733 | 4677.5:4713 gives 2.6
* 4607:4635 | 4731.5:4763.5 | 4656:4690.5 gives 3.0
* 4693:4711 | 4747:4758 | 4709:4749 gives -1.0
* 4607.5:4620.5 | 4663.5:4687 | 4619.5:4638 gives 0.4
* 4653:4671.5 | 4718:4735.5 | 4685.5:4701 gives 1.7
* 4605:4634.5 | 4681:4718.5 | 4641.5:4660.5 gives 1.5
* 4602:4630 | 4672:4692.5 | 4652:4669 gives 0.1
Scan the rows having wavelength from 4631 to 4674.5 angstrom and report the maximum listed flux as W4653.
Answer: 30.41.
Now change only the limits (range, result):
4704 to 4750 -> 31.81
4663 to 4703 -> 30.06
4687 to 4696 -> 26.56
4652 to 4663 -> 29.19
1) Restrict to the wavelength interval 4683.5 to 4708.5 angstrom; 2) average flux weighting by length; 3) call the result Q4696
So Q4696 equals 26.6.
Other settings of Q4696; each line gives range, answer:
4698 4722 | 28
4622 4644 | 29.1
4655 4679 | 28.3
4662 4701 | 27.2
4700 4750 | 29.4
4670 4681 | 27.8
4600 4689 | 29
